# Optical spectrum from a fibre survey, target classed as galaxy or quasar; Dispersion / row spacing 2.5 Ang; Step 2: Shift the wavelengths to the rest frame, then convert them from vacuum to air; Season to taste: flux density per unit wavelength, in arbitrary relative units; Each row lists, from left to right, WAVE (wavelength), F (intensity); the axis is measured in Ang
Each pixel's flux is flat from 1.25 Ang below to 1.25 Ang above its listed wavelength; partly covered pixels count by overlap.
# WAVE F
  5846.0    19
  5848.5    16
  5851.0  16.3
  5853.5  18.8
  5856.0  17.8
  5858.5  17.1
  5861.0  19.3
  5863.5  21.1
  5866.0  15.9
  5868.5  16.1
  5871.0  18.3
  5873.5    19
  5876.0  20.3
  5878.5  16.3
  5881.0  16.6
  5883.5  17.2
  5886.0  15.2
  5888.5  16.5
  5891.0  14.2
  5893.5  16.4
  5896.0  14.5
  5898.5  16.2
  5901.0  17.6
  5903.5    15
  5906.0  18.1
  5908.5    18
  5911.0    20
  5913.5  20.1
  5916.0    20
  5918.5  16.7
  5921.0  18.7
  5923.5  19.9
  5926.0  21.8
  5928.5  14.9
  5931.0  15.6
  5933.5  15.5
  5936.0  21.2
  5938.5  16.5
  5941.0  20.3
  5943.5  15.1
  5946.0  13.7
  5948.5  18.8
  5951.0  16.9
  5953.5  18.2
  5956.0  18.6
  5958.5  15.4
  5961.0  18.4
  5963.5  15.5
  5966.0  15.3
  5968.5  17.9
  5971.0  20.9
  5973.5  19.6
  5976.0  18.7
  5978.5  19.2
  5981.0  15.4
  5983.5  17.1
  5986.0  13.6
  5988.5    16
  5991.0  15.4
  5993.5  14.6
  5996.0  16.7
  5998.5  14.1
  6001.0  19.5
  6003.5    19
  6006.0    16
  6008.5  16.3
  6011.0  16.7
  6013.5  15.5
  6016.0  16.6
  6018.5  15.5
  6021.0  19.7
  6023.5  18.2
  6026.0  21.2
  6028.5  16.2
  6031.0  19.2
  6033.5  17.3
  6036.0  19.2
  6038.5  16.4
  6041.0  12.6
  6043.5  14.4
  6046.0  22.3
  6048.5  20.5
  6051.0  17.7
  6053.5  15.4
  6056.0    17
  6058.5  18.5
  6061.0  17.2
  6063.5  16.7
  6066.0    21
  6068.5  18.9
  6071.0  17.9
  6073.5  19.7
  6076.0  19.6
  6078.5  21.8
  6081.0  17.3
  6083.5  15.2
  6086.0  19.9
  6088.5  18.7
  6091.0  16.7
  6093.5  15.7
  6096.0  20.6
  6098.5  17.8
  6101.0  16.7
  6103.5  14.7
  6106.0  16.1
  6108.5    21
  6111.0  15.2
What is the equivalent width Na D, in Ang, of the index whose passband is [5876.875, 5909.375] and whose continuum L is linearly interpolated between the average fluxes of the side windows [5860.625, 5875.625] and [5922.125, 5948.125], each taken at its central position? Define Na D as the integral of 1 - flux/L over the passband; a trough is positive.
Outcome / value 3.1 Ang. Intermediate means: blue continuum 18.3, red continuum 17.5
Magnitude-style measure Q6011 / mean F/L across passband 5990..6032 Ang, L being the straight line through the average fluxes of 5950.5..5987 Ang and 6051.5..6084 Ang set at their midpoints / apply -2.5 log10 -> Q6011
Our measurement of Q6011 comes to 0.04 mag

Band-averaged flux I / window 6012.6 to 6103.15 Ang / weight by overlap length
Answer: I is 17.9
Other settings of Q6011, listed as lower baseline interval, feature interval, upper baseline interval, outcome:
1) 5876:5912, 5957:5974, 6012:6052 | -0.020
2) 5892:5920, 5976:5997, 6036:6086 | 0.102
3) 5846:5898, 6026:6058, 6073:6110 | 0.020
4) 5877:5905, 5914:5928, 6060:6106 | -0.175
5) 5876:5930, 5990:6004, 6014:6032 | 0.089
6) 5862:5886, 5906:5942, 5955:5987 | -0.056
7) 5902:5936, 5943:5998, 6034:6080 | 0.080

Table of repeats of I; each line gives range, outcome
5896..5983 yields 17.7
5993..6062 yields 17.3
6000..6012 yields 17.5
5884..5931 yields 17.4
